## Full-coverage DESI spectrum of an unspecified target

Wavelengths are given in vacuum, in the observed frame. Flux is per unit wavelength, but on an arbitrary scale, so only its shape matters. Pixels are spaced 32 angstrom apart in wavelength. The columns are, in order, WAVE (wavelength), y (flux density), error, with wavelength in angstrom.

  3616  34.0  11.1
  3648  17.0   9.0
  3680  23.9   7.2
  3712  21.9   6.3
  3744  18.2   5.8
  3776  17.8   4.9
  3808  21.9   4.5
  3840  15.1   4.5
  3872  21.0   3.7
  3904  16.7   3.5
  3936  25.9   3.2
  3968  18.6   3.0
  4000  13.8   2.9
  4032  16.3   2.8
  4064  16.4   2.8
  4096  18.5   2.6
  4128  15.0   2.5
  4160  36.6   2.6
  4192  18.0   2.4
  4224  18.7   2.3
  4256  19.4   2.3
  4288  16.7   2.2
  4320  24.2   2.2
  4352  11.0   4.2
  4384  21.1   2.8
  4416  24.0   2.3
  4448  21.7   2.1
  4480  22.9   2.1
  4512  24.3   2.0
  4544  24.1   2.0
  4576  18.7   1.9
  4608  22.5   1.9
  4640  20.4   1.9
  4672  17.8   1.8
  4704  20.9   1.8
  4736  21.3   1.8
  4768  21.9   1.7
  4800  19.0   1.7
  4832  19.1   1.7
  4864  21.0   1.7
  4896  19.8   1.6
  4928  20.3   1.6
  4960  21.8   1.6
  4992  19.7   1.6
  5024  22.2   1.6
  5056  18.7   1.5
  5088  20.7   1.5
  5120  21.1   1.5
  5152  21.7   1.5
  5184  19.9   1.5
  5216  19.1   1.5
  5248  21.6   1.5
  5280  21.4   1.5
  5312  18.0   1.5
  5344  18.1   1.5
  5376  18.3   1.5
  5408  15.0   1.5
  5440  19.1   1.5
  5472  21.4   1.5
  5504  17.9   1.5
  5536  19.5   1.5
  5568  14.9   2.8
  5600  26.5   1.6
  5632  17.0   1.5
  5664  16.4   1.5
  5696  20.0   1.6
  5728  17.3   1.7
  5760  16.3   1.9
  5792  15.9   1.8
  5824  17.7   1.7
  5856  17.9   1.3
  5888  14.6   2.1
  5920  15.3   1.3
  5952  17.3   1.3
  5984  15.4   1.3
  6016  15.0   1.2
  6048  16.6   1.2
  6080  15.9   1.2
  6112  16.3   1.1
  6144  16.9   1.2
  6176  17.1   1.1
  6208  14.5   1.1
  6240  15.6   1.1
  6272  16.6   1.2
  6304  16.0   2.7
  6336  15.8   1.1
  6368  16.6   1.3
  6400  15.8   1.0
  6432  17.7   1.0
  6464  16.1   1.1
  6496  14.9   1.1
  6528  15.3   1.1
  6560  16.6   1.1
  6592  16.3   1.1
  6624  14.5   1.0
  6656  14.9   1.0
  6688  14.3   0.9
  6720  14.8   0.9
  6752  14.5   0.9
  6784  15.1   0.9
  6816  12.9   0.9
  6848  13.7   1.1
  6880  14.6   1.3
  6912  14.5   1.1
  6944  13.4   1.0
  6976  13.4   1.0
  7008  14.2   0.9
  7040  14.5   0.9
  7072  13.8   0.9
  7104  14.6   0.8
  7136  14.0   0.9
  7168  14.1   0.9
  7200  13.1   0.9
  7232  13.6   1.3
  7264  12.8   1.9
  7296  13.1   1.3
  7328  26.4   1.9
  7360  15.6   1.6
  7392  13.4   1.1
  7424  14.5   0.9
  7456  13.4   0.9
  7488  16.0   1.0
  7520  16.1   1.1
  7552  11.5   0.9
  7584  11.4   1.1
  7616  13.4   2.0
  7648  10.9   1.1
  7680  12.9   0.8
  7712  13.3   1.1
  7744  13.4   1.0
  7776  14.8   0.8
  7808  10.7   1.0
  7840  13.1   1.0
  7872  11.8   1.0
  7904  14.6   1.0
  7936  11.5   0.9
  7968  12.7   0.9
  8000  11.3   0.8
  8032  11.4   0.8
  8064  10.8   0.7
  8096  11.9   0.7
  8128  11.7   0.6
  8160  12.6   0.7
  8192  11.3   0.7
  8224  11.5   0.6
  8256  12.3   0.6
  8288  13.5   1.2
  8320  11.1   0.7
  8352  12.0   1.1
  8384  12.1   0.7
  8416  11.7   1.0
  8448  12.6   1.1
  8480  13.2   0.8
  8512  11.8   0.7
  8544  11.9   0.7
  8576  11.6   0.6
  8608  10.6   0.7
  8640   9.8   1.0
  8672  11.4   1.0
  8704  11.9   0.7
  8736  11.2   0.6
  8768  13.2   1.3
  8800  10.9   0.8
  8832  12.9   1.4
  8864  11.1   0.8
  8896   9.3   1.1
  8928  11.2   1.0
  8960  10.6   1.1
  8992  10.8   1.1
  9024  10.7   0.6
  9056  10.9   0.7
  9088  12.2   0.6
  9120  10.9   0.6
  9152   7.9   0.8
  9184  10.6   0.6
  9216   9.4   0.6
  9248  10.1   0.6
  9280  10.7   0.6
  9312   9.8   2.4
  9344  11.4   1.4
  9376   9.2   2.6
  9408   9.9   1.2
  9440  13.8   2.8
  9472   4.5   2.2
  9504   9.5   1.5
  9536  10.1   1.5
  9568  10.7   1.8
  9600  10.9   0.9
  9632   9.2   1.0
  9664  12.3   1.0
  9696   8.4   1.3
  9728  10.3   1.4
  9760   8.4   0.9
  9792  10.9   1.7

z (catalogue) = 0.116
